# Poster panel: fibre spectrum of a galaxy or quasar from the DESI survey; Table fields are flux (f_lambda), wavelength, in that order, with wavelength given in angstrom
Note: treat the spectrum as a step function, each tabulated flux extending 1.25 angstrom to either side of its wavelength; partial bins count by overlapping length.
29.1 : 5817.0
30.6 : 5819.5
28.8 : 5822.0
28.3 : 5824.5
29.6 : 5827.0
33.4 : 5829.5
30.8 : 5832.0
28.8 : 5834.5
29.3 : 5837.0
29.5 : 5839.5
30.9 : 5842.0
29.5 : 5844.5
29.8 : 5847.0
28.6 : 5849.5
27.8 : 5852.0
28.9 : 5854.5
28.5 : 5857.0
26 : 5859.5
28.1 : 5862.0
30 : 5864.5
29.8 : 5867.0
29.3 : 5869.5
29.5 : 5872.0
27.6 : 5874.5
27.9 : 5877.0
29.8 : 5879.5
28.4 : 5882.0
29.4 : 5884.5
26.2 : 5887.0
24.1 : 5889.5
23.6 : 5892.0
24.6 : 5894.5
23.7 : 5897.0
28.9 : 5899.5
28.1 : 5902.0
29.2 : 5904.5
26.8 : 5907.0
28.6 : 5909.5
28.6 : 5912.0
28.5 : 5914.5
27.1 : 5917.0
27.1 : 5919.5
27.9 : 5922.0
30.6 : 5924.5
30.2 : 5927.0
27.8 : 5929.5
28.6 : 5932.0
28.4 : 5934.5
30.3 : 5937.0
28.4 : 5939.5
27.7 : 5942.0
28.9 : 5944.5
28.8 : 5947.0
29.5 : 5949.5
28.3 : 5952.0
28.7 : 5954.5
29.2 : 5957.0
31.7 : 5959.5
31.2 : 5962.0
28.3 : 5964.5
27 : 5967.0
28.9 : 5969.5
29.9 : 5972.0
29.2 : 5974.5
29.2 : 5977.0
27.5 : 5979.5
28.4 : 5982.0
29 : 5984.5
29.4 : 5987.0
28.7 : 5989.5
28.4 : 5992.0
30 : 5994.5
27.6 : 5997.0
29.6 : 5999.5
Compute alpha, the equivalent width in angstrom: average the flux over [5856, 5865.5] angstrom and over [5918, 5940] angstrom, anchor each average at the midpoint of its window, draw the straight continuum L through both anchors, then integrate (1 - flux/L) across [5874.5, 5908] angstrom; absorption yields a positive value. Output 1.7 angstrom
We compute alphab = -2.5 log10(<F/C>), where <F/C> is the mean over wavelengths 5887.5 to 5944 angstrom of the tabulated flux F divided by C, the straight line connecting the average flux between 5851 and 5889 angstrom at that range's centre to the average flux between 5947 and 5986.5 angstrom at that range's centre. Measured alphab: 0.04 mag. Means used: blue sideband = 28.4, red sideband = 29.1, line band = 27.7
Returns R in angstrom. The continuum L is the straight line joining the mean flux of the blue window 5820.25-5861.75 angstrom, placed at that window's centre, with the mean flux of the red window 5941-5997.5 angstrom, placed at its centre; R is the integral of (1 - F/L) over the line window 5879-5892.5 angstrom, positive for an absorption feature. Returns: 1.03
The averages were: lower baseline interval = 29.3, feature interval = 26.9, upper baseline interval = 29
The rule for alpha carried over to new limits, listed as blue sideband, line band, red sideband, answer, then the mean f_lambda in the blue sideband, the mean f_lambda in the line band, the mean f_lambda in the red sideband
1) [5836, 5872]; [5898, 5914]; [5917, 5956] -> 0.29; 29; 28.3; 28.7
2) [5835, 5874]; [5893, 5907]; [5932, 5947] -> 0.98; 29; 26.8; 28.7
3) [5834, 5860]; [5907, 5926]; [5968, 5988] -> 0.44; 29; 28.3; 28.9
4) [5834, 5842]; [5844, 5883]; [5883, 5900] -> -1.47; 29.5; 28.7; 25.7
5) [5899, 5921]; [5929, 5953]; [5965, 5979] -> -0.25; 28.1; 28.7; 28.7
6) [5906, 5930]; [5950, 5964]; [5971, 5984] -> -0.52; 28.4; 29.7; 28.8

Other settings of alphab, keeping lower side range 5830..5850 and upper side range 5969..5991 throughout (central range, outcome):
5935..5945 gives 0.01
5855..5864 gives 0.07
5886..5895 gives 0.20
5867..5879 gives 0.03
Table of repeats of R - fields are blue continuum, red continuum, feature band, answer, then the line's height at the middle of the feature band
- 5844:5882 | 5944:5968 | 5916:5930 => 0.25 angstrom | 29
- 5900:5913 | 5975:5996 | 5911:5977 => -0.79 angstrom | 28.5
